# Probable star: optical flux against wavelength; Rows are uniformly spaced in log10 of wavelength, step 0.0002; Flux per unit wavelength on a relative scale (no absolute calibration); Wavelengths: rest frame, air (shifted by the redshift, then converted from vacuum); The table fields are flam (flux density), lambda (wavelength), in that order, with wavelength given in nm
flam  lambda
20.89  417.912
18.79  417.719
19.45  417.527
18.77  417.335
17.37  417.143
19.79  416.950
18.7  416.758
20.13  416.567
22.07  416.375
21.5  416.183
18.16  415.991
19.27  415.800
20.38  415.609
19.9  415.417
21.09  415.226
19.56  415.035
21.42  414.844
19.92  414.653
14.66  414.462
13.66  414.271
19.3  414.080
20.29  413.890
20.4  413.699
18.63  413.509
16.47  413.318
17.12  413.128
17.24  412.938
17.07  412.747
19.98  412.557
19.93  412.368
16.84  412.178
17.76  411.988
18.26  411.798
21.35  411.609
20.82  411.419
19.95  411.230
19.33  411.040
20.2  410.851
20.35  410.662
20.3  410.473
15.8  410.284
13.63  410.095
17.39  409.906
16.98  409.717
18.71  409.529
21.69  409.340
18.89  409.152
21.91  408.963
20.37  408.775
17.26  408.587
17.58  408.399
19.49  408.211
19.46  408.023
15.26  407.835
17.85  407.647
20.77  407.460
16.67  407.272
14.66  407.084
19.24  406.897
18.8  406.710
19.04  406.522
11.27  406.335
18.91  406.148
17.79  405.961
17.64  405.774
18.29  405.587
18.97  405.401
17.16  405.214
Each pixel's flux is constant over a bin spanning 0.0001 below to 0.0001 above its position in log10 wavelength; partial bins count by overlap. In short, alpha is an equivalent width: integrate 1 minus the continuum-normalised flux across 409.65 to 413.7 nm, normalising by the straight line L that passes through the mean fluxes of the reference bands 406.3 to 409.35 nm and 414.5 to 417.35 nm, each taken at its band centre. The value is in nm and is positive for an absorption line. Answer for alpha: 0.13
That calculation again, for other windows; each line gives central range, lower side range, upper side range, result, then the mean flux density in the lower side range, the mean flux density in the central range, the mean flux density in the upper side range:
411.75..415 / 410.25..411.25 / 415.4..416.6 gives 0.270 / 19.5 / 18.2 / 20.2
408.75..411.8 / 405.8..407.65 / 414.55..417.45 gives -0.129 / 17.5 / 19.2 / 19.9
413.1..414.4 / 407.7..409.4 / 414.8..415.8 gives 0.135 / 19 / 17.9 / 20.3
